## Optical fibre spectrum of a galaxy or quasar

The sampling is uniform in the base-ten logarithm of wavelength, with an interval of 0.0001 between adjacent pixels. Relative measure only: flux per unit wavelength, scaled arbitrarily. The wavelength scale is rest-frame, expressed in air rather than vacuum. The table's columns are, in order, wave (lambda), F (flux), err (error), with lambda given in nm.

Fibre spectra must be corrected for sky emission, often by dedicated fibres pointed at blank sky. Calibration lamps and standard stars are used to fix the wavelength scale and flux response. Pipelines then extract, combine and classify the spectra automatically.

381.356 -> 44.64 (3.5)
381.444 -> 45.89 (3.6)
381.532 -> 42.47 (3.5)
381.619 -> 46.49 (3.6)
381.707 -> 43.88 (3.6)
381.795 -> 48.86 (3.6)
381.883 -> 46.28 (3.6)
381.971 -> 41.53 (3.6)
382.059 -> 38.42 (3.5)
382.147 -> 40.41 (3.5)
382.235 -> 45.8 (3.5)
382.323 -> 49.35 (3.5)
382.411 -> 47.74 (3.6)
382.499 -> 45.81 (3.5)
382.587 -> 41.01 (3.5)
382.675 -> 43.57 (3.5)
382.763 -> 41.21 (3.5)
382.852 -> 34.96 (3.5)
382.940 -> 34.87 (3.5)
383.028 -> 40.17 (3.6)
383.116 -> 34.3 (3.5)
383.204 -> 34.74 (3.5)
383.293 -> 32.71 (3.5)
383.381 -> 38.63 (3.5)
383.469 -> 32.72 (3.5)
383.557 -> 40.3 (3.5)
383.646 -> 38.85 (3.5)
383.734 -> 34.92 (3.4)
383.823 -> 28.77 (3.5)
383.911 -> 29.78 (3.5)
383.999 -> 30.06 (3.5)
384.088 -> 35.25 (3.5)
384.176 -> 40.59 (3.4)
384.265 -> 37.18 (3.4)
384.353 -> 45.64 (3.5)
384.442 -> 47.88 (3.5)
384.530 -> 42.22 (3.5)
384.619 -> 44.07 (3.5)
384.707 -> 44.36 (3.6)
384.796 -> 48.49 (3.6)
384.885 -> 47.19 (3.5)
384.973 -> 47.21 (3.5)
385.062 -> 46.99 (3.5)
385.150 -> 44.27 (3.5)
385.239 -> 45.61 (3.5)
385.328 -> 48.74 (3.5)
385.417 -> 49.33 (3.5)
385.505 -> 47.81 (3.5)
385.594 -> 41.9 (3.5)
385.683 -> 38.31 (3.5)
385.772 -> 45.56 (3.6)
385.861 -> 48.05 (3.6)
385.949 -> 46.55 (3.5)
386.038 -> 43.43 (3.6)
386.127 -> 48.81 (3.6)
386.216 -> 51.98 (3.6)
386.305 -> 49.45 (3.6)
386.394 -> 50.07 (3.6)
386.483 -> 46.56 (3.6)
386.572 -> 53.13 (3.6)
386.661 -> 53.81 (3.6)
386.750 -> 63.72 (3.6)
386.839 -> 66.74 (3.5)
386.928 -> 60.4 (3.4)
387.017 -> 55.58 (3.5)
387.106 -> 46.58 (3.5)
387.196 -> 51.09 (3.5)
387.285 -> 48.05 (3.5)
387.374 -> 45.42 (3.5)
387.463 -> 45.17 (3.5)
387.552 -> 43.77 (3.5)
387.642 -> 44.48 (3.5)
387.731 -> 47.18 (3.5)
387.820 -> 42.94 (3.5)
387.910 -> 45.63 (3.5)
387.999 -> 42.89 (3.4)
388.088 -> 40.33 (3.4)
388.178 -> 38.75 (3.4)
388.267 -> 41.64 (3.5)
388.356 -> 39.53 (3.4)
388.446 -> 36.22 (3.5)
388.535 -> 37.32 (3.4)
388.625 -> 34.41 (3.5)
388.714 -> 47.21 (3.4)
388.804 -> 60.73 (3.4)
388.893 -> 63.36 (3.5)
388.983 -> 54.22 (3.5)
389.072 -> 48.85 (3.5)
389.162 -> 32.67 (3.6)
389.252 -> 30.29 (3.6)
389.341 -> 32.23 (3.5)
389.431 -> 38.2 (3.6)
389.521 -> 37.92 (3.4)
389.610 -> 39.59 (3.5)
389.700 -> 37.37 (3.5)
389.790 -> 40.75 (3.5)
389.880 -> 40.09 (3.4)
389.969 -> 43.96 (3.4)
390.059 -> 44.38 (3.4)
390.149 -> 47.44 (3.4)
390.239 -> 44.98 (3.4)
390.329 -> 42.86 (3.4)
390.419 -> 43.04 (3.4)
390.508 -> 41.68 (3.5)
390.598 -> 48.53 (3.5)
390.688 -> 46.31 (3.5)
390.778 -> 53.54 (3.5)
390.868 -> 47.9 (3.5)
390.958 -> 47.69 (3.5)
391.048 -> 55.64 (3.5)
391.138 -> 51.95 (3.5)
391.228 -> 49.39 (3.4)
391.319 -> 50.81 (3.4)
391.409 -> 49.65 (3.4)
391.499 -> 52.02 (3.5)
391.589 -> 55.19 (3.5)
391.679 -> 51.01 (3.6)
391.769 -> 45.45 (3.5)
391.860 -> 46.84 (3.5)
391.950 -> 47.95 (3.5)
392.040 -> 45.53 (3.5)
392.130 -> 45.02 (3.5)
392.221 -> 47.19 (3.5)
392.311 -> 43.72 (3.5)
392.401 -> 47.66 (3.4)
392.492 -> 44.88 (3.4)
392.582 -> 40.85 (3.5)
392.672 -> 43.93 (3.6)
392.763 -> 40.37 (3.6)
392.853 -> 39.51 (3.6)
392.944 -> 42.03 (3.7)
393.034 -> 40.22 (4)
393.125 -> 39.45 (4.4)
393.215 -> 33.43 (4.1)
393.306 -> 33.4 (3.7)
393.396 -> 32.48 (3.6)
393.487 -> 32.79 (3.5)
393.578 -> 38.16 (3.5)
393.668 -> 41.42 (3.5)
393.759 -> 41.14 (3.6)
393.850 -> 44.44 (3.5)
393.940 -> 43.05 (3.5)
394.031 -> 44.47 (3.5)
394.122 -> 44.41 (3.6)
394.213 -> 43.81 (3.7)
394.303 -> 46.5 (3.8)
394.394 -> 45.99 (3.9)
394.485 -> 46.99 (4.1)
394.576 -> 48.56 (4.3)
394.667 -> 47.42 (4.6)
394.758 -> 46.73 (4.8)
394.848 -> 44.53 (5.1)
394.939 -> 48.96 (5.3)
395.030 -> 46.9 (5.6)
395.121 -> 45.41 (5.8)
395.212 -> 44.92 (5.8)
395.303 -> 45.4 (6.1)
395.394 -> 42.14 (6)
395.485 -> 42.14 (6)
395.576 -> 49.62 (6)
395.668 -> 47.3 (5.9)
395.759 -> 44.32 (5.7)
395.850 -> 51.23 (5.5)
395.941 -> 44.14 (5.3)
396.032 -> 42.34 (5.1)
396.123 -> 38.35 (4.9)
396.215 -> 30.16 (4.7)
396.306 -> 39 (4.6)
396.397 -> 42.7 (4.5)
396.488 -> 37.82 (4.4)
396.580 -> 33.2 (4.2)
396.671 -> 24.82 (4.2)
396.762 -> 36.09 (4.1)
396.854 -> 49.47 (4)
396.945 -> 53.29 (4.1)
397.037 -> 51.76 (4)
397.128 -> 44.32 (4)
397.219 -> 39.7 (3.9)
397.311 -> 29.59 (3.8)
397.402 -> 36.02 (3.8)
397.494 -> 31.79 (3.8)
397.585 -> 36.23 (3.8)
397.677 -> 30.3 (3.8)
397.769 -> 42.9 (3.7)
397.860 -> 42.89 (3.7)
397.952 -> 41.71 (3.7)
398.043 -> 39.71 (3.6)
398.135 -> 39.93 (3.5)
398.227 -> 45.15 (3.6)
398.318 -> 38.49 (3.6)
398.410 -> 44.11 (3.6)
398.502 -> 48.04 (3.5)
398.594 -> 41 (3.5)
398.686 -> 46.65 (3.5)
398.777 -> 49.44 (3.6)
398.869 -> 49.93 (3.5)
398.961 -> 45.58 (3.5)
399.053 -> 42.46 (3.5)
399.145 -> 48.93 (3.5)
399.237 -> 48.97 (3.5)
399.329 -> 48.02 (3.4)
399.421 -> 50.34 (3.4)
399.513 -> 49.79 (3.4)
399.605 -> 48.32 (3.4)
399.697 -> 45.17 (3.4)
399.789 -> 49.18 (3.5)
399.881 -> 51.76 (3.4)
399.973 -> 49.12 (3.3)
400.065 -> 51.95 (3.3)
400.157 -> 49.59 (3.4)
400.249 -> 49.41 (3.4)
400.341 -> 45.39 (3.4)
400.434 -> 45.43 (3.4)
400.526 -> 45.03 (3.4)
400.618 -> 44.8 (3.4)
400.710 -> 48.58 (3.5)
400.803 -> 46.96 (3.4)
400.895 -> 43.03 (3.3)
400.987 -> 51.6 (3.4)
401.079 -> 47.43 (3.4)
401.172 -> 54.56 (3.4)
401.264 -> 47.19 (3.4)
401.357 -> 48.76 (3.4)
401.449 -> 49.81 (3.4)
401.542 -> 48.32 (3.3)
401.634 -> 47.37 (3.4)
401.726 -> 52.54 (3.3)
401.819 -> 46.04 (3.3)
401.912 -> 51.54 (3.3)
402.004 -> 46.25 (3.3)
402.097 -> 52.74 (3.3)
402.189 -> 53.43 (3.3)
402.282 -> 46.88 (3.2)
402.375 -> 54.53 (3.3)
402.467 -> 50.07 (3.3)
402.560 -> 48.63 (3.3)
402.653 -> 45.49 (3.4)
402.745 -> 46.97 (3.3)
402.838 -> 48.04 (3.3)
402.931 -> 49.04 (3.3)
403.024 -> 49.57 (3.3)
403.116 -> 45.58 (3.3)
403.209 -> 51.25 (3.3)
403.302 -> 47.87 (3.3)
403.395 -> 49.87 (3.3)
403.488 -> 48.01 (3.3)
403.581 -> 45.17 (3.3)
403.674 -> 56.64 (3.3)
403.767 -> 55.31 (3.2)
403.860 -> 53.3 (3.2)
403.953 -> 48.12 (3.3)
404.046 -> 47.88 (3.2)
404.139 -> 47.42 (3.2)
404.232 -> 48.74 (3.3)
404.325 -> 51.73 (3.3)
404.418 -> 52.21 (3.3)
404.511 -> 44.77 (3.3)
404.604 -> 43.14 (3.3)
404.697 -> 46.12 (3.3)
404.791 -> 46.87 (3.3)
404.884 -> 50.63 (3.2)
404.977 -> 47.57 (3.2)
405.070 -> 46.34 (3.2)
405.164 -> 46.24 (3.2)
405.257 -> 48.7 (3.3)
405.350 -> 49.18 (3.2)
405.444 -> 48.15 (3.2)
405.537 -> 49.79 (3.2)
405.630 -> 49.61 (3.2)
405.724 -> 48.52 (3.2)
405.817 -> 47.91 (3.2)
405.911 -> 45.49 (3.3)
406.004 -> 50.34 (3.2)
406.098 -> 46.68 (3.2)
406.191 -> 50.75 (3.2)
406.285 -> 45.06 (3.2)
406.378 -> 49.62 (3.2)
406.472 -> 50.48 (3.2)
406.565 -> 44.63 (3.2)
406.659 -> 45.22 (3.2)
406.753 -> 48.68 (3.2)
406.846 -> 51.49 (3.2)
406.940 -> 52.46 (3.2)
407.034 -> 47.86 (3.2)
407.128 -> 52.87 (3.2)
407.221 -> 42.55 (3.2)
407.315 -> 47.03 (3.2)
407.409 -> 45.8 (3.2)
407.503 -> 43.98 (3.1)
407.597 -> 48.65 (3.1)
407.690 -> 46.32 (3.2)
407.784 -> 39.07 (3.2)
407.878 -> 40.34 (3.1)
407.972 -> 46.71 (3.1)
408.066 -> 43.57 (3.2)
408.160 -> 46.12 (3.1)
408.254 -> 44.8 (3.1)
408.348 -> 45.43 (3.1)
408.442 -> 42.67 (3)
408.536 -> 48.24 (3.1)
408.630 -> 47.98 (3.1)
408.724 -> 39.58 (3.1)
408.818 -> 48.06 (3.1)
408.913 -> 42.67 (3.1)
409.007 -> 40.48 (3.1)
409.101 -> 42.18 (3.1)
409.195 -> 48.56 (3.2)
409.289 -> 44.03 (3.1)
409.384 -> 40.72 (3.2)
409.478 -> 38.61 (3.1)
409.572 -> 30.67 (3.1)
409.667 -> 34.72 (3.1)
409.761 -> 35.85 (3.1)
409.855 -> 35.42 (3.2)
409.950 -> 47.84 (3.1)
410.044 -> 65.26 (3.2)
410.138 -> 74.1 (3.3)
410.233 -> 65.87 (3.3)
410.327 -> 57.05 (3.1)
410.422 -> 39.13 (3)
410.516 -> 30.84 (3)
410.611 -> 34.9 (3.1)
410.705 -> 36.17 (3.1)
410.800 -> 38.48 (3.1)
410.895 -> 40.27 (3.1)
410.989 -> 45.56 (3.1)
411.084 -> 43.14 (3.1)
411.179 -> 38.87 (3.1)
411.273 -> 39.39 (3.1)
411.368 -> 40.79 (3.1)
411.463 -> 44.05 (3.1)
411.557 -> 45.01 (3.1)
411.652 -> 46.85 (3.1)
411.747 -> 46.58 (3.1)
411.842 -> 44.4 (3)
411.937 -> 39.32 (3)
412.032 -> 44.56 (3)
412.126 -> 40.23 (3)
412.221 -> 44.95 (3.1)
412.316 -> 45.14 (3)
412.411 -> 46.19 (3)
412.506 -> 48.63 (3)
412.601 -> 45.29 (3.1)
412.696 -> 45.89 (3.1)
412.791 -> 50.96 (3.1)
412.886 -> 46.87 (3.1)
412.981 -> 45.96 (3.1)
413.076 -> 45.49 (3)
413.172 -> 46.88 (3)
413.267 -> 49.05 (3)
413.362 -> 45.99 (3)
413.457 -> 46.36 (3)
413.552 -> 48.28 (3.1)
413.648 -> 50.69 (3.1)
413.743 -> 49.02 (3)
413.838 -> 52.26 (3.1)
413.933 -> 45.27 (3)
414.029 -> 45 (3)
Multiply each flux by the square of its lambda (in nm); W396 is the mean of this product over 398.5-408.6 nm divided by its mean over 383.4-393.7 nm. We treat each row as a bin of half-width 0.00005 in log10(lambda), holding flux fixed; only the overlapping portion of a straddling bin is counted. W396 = 1.16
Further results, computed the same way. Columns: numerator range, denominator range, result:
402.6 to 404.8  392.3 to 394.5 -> 1.24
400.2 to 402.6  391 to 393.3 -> 1.12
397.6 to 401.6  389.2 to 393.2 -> 1.09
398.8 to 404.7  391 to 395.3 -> 1.14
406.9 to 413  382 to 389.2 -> 1.14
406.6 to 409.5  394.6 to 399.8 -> 1.11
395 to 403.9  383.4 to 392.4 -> 1.07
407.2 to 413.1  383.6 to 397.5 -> 1.11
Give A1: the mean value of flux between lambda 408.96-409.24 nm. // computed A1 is 43.8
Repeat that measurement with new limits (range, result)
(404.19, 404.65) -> 48.2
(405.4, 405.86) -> 48.9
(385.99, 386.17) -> 46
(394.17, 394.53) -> 45.9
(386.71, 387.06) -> 61.7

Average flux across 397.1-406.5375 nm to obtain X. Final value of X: 47.1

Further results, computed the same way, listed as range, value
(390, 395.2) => 45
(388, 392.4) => 45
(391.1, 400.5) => 44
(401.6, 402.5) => 50.2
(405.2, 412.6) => 45.4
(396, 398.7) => 39.8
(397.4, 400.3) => 44.9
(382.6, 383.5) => 37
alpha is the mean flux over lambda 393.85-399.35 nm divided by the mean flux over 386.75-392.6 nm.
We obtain 0.94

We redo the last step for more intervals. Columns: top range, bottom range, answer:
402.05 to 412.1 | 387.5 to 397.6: 1.07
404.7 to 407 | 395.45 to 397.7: 1.20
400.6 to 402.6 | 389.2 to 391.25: 1.13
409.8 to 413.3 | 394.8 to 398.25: 1.10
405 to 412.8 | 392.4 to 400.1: 1.06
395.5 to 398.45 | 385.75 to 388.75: 0.86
